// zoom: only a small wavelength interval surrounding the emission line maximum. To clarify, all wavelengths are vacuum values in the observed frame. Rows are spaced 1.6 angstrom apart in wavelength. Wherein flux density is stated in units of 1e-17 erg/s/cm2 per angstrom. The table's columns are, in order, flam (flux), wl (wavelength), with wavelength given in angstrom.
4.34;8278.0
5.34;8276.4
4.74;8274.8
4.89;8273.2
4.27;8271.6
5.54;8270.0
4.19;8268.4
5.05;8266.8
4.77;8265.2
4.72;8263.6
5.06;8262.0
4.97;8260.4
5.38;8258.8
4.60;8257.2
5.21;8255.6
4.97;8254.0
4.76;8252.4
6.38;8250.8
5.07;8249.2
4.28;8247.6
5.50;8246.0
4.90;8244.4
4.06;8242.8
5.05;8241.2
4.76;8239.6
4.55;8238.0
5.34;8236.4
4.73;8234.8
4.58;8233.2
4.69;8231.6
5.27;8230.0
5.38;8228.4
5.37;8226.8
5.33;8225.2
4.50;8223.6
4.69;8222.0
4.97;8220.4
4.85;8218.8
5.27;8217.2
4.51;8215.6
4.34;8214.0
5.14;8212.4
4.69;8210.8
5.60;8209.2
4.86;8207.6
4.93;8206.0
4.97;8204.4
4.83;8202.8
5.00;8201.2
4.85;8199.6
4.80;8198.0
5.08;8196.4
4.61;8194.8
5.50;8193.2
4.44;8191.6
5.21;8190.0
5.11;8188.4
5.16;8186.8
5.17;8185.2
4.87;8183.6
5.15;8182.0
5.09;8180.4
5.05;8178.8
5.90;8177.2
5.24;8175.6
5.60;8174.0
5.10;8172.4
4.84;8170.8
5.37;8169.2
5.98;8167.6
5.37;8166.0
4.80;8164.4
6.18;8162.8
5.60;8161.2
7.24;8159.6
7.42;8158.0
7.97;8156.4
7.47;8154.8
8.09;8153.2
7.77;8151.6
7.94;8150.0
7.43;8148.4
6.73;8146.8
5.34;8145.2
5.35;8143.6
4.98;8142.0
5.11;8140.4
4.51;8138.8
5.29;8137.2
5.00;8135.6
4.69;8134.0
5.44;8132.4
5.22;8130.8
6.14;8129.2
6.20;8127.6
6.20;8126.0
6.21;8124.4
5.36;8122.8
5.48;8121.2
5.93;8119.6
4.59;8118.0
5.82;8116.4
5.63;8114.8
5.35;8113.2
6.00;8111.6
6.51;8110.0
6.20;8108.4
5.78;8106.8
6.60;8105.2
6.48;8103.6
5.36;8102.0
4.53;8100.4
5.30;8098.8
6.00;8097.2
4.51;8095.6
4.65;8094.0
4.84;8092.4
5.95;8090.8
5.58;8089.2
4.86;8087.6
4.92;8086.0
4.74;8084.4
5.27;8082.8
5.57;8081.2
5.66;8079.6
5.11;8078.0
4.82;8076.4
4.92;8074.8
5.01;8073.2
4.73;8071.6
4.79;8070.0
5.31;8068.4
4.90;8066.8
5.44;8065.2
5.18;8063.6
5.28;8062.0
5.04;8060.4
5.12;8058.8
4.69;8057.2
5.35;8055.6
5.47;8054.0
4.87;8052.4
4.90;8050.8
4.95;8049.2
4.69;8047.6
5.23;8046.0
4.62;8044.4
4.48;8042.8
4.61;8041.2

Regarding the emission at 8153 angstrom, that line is [N II]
